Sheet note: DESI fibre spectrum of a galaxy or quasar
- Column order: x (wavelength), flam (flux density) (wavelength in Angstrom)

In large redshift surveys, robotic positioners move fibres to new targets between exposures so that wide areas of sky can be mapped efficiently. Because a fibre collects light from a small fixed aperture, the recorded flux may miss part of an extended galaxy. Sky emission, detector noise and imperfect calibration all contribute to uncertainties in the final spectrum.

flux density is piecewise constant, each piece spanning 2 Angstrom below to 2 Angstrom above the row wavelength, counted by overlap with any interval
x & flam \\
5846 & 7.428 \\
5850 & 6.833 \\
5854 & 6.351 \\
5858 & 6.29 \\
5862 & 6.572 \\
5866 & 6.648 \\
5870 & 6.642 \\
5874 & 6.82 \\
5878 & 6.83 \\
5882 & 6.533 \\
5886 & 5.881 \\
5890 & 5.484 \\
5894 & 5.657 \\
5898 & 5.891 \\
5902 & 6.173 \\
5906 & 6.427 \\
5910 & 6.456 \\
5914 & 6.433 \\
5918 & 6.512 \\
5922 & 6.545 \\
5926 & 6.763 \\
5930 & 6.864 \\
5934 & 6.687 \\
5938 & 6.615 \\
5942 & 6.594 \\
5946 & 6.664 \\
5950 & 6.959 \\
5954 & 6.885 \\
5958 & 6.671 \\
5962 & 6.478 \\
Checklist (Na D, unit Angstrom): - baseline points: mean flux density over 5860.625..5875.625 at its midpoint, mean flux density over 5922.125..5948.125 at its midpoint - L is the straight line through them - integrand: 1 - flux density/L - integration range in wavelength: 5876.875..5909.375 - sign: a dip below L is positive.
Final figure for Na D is 2.8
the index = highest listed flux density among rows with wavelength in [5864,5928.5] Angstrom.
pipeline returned 6.83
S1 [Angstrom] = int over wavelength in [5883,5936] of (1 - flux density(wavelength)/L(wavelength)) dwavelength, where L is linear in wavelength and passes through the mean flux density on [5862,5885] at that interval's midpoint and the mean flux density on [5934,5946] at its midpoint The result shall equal 2.7 Angstrom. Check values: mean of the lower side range 6.65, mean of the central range 6.29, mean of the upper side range 6.63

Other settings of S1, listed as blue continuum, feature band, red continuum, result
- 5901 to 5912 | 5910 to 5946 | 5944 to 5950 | -0.2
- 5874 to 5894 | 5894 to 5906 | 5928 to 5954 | 0.6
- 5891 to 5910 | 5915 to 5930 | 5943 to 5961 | -0.6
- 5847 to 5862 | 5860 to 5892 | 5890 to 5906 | -0.9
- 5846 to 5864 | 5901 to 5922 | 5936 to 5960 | 0.8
